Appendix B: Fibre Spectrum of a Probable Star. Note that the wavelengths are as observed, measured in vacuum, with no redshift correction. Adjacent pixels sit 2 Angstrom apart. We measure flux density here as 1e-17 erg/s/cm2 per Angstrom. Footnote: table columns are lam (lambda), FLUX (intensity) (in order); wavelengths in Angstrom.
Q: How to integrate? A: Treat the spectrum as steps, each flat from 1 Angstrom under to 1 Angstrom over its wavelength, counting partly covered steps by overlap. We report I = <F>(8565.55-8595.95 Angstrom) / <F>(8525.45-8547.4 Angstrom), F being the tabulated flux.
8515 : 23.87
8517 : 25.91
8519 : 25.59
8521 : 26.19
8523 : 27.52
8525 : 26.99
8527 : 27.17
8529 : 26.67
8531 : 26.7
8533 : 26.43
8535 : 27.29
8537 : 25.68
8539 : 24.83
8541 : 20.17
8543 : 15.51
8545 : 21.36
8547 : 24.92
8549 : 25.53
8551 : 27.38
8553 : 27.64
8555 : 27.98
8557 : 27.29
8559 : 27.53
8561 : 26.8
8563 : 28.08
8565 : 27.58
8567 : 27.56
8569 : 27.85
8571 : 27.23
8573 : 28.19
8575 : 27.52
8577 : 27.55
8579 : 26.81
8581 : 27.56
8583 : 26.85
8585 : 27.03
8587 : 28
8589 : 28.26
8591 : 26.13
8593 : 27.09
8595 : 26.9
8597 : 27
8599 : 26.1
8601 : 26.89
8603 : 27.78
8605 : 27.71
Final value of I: 1.13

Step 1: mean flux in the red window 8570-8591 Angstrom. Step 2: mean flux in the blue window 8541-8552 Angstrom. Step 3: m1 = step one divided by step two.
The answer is 1.21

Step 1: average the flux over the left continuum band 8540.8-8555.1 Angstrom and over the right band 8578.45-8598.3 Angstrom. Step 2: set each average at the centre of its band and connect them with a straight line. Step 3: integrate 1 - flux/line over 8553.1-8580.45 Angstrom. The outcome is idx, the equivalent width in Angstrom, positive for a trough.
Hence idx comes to -2.4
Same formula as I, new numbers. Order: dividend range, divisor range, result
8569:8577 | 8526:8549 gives 1.14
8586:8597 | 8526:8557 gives 1.09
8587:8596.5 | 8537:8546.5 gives 1.28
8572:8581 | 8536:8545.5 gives 1.28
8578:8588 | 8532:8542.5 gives 1.12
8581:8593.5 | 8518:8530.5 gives 1.02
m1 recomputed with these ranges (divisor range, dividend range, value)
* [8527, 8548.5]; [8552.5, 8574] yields 1.14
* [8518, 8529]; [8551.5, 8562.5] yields 1.03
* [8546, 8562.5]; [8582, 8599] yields 1.01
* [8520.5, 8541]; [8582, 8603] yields 1.03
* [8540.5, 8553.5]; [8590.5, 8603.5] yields 1.16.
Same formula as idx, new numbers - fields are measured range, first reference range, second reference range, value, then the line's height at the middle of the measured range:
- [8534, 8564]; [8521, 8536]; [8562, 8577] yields 2.3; 27.3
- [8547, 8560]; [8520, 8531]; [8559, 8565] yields 0.1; 27.3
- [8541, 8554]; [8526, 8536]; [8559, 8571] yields 1.8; 27.2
